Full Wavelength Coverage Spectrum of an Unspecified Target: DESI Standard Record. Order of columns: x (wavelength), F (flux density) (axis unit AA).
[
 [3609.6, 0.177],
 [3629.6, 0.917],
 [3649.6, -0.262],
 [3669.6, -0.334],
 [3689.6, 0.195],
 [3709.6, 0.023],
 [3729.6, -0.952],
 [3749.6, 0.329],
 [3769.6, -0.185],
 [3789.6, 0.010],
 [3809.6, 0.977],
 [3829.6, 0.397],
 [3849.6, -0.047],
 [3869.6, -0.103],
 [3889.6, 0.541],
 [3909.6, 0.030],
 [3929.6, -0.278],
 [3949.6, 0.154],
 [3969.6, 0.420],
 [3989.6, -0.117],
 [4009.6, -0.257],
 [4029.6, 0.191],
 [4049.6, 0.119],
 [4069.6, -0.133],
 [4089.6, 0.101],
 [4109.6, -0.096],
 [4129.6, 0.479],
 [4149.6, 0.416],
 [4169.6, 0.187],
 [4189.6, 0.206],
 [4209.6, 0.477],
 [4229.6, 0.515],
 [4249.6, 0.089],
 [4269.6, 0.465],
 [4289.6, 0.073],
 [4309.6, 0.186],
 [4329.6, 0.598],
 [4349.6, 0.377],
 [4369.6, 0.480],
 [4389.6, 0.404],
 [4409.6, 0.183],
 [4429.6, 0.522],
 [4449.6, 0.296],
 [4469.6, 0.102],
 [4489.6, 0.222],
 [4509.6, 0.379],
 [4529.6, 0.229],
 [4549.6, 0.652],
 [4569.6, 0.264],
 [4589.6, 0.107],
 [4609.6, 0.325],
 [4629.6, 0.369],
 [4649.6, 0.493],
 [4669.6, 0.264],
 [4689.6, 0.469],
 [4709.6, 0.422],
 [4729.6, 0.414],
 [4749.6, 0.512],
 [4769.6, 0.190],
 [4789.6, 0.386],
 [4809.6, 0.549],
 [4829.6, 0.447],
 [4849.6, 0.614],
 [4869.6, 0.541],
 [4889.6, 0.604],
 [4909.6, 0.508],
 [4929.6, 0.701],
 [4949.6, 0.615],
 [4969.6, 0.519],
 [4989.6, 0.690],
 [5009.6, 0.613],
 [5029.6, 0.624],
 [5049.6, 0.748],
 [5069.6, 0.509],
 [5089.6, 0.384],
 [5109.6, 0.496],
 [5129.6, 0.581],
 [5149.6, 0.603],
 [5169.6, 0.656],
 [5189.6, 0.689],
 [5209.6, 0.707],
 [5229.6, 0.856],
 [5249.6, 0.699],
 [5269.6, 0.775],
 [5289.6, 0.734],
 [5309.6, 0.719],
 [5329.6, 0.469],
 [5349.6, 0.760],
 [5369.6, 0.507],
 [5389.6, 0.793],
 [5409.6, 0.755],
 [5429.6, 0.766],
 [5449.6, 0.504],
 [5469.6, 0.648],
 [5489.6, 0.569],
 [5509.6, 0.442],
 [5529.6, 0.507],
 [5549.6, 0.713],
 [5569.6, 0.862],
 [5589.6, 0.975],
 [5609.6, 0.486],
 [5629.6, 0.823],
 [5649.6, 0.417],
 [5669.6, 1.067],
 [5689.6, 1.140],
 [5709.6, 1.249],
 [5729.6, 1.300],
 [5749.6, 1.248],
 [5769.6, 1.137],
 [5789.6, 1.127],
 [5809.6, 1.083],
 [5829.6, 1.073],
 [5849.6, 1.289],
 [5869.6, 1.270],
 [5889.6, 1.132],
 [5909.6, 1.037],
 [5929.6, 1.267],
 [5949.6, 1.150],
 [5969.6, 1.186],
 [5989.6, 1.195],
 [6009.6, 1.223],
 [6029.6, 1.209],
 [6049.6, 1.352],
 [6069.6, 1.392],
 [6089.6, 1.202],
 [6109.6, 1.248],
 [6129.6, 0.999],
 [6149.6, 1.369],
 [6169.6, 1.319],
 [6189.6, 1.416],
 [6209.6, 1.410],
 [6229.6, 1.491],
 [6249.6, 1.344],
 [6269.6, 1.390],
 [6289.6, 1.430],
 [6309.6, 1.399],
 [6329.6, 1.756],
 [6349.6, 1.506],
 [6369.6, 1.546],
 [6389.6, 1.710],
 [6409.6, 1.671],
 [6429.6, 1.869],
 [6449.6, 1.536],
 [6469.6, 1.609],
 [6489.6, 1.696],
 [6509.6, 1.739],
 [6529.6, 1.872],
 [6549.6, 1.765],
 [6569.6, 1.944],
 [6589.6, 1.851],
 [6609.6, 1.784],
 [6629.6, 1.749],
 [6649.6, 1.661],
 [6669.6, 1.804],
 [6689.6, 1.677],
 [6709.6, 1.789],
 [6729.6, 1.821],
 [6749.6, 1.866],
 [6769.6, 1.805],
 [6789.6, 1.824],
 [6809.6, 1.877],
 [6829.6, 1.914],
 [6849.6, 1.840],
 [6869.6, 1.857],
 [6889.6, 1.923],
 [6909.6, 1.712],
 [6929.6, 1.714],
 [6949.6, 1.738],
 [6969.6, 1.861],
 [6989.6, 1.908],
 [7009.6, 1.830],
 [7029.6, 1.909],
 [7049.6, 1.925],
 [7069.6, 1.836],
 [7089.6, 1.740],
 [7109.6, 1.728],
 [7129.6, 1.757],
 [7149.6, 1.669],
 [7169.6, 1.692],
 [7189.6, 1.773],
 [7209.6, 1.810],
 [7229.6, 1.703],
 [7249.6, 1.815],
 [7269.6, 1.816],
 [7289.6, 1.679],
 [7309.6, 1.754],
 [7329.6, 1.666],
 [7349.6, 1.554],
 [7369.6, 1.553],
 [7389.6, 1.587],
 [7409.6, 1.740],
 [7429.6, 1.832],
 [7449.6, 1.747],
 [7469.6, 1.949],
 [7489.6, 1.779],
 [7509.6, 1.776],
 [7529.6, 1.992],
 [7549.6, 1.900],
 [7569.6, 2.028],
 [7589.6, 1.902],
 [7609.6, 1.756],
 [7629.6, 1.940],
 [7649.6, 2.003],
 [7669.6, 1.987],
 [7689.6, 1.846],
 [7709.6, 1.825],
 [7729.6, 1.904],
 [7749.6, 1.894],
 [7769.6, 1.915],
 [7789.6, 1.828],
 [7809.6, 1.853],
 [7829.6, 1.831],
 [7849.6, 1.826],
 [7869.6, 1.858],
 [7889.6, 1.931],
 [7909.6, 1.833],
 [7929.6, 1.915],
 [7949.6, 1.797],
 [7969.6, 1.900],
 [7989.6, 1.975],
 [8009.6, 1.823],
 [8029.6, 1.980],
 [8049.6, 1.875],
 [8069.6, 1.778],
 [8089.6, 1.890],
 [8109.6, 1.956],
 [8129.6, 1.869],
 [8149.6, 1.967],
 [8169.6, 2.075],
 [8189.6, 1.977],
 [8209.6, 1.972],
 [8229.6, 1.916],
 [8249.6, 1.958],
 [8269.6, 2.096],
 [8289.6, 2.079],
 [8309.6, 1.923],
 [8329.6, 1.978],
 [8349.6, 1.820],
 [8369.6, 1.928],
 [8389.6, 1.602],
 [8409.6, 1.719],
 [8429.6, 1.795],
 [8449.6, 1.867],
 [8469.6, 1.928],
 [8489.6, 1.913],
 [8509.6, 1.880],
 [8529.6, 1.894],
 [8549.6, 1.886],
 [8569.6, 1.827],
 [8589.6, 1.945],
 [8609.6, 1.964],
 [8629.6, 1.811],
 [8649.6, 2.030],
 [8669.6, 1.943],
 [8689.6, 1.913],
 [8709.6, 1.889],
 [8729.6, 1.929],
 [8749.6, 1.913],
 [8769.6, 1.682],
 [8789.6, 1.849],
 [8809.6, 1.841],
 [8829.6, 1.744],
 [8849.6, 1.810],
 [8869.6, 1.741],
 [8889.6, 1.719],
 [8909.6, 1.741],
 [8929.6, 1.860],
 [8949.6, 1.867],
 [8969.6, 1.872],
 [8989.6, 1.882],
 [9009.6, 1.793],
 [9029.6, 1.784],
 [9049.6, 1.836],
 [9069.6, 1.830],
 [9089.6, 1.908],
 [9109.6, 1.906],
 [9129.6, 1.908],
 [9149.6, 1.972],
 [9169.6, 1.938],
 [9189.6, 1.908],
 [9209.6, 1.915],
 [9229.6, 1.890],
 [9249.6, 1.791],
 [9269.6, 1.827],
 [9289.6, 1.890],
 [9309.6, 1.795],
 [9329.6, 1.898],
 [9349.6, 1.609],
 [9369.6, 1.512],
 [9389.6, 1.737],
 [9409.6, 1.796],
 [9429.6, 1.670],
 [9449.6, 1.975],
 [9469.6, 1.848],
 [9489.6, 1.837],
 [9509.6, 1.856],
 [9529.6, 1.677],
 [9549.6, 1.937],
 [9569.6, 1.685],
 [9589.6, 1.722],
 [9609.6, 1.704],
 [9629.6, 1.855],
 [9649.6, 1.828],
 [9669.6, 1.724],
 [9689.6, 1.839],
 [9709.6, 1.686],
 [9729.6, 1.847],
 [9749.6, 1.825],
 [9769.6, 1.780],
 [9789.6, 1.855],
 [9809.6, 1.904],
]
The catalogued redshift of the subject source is 0.424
